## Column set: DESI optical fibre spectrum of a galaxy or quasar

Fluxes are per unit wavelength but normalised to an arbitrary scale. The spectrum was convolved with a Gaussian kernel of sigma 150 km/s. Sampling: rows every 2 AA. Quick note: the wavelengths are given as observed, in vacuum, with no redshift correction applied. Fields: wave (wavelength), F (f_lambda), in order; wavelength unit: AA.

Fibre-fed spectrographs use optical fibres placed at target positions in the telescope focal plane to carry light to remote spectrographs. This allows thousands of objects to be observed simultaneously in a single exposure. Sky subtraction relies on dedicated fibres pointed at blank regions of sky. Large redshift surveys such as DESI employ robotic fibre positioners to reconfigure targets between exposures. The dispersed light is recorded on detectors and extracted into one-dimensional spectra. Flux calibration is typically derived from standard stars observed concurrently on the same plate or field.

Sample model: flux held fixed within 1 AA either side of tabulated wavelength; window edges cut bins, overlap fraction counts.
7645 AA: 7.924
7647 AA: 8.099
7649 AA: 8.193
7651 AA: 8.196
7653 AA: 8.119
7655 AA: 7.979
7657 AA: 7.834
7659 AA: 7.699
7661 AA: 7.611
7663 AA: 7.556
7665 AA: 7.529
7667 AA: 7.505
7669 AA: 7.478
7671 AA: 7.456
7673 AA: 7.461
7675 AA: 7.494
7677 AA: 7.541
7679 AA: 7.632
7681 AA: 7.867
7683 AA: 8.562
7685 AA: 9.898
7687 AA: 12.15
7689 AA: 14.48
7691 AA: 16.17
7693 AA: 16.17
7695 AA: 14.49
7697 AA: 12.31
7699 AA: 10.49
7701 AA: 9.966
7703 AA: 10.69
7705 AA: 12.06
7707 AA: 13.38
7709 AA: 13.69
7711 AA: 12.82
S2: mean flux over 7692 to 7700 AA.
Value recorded 13.4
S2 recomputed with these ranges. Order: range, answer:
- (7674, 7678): 7.52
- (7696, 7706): 11.1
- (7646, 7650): 8.15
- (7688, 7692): 15.3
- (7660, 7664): 7.58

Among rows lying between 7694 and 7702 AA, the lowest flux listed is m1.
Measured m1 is 9.966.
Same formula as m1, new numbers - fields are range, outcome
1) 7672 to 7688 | 7.461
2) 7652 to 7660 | 7.699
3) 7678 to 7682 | 7.632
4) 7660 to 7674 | 7.456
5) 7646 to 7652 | 8.099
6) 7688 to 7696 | 14.48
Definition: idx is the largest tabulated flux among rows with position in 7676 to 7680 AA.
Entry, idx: 7.632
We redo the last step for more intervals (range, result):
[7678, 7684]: 8.562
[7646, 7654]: 8.196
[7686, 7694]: 16.17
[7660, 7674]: 7.611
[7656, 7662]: 7.834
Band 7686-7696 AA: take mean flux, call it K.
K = 14.7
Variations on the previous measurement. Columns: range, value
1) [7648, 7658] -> 8.06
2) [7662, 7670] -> 7.52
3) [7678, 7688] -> 9.22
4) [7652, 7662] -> 7.85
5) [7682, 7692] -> 12.3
